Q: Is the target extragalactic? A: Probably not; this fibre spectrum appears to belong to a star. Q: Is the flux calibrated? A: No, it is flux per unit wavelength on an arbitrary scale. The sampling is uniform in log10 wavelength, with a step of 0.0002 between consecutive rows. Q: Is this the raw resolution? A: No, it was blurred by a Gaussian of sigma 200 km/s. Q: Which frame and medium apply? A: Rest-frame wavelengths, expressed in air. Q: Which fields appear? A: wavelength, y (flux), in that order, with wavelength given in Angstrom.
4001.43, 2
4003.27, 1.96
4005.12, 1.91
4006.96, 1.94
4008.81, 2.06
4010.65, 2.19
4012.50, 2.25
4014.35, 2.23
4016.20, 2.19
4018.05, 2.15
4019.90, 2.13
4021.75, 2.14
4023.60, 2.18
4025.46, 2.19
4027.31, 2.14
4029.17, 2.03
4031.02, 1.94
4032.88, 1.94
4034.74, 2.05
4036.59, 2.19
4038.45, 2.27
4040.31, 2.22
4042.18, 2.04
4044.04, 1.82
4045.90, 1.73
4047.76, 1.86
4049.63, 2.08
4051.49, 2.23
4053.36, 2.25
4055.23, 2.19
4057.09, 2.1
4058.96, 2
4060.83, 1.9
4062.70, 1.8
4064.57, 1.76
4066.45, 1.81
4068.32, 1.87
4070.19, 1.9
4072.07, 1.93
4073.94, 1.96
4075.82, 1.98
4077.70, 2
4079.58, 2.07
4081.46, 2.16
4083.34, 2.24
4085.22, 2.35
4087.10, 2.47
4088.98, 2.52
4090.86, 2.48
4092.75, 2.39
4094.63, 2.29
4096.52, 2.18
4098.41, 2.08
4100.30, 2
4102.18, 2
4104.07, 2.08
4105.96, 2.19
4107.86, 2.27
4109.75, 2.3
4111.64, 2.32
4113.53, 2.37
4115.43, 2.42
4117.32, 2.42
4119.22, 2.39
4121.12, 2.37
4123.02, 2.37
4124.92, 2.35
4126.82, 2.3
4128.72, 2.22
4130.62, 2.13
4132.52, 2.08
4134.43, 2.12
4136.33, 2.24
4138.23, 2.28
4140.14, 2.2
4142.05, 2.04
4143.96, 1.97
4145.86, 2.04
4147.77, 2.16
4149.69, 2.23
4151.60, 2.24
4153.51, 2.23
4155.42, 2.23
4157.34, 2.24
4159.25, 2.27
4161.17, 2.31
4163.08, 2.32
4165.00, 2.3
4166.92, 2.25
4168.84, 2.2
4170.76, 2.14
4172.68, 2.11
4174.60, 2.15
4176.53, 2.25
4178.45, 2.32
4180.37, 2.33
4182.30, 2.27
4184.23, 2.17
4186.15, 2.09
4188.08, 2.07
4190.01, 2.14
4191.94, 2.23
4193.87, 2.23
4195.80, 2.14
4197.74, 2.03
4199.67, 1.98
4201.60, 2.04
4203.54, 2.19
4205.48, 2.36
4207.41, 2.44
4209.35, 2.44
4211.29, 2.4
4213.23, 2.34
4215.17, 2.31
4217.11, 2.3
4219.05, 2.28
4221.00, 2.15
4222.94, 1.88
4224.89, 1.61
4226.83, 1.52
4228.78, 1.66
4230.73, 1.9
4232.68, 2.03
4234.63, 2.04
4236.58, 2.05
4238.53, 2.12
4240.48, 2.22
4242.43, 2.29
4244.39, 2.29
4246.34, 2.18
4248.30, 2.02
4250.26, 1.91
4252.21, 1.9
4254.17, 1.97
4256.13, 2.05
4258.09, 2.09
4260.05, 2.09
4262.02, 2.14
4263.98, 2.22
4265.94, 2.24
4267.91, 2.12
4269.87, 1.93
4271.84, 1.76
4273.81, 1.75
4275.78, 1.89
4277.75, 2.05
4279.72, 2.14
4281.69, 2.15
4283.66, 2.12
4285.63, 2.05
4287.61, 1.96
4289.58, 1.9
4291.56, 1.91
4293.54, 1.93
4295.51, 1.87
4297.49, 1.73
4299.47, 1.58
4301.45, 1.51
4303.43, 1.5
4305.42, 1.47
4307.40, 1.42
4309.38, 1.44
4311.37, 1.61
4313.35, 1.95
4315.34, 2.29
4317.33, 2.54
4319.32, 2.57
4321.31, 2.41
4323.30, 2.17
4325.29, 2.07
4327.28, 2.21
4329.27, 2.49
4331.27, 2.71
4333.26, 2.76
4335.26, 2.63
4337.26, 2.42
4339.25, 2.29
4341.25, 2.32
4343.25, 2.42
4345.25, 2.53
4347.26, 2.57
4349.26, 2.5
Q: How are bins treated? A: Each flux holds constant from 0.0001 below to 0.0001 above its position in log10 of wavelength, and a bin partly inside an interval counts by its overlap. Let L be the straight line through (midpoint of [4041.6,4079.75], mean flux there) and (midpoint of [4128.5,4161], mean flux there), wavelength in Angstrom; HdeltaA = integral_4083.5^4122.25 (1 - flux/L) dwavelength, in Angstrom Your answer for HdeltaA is -4.2 Angstrom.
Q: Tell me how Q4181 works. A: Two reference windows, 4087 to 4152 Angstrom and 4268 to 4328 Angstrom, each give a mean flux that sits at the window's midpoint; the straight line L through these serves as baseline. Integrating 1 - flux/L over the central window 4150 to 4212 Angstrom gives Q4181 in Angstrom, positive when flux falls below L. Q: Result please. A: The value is -2.6 Angstrom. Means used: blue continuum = 2.24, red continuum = 1.93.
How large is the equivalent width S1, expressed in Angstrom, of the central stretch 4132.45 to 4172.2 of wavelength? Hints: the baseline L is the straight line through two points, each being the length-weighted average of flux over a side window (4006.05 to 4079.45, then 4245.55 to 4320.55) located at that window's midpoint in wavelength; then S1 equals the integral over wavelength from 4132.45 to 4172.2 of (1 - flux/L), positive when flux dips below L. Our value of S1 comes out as -3.9 Angstrom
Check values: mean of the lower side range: 2.04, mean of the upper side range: 1.95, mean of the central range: 2.2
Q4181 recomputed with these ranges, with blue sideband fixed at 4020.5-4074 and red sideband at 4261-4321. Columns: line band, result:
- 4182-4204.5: -1.85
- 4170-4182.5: -1.59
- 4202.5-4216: -2.71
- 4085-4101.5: -2.45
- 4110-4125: -2.86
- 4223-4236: 0.97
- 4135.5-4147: -0.83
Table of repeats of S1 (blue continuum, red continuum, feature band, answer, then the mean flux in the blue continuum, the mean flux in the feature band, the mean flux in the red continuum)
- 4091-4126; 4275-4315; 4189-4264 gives -4.6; 2.27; 2.11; 1.82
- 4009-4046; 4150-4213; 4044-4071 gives 2.2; 2.11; 1.96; 2.22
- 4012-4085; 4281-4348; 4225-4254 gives 1.3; 2.05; 2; 2.1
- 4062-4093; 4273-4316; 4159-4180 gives -2.7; 2.1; 2.24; 1.82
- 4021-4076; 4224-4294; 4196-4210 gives -1.3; 2.02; 2.2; 2.01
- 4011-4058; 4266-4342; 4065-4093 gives -0.5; 2.1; 2.13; 2.05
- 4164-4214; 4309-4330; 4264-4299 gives 3.5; 2.22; 1.97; 2.18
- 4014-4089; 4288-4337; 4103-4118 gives -1.7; 2.07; 2.29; 2.03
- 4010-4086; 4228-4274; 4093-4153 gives -4.7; 2.06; 2.22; 2.05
